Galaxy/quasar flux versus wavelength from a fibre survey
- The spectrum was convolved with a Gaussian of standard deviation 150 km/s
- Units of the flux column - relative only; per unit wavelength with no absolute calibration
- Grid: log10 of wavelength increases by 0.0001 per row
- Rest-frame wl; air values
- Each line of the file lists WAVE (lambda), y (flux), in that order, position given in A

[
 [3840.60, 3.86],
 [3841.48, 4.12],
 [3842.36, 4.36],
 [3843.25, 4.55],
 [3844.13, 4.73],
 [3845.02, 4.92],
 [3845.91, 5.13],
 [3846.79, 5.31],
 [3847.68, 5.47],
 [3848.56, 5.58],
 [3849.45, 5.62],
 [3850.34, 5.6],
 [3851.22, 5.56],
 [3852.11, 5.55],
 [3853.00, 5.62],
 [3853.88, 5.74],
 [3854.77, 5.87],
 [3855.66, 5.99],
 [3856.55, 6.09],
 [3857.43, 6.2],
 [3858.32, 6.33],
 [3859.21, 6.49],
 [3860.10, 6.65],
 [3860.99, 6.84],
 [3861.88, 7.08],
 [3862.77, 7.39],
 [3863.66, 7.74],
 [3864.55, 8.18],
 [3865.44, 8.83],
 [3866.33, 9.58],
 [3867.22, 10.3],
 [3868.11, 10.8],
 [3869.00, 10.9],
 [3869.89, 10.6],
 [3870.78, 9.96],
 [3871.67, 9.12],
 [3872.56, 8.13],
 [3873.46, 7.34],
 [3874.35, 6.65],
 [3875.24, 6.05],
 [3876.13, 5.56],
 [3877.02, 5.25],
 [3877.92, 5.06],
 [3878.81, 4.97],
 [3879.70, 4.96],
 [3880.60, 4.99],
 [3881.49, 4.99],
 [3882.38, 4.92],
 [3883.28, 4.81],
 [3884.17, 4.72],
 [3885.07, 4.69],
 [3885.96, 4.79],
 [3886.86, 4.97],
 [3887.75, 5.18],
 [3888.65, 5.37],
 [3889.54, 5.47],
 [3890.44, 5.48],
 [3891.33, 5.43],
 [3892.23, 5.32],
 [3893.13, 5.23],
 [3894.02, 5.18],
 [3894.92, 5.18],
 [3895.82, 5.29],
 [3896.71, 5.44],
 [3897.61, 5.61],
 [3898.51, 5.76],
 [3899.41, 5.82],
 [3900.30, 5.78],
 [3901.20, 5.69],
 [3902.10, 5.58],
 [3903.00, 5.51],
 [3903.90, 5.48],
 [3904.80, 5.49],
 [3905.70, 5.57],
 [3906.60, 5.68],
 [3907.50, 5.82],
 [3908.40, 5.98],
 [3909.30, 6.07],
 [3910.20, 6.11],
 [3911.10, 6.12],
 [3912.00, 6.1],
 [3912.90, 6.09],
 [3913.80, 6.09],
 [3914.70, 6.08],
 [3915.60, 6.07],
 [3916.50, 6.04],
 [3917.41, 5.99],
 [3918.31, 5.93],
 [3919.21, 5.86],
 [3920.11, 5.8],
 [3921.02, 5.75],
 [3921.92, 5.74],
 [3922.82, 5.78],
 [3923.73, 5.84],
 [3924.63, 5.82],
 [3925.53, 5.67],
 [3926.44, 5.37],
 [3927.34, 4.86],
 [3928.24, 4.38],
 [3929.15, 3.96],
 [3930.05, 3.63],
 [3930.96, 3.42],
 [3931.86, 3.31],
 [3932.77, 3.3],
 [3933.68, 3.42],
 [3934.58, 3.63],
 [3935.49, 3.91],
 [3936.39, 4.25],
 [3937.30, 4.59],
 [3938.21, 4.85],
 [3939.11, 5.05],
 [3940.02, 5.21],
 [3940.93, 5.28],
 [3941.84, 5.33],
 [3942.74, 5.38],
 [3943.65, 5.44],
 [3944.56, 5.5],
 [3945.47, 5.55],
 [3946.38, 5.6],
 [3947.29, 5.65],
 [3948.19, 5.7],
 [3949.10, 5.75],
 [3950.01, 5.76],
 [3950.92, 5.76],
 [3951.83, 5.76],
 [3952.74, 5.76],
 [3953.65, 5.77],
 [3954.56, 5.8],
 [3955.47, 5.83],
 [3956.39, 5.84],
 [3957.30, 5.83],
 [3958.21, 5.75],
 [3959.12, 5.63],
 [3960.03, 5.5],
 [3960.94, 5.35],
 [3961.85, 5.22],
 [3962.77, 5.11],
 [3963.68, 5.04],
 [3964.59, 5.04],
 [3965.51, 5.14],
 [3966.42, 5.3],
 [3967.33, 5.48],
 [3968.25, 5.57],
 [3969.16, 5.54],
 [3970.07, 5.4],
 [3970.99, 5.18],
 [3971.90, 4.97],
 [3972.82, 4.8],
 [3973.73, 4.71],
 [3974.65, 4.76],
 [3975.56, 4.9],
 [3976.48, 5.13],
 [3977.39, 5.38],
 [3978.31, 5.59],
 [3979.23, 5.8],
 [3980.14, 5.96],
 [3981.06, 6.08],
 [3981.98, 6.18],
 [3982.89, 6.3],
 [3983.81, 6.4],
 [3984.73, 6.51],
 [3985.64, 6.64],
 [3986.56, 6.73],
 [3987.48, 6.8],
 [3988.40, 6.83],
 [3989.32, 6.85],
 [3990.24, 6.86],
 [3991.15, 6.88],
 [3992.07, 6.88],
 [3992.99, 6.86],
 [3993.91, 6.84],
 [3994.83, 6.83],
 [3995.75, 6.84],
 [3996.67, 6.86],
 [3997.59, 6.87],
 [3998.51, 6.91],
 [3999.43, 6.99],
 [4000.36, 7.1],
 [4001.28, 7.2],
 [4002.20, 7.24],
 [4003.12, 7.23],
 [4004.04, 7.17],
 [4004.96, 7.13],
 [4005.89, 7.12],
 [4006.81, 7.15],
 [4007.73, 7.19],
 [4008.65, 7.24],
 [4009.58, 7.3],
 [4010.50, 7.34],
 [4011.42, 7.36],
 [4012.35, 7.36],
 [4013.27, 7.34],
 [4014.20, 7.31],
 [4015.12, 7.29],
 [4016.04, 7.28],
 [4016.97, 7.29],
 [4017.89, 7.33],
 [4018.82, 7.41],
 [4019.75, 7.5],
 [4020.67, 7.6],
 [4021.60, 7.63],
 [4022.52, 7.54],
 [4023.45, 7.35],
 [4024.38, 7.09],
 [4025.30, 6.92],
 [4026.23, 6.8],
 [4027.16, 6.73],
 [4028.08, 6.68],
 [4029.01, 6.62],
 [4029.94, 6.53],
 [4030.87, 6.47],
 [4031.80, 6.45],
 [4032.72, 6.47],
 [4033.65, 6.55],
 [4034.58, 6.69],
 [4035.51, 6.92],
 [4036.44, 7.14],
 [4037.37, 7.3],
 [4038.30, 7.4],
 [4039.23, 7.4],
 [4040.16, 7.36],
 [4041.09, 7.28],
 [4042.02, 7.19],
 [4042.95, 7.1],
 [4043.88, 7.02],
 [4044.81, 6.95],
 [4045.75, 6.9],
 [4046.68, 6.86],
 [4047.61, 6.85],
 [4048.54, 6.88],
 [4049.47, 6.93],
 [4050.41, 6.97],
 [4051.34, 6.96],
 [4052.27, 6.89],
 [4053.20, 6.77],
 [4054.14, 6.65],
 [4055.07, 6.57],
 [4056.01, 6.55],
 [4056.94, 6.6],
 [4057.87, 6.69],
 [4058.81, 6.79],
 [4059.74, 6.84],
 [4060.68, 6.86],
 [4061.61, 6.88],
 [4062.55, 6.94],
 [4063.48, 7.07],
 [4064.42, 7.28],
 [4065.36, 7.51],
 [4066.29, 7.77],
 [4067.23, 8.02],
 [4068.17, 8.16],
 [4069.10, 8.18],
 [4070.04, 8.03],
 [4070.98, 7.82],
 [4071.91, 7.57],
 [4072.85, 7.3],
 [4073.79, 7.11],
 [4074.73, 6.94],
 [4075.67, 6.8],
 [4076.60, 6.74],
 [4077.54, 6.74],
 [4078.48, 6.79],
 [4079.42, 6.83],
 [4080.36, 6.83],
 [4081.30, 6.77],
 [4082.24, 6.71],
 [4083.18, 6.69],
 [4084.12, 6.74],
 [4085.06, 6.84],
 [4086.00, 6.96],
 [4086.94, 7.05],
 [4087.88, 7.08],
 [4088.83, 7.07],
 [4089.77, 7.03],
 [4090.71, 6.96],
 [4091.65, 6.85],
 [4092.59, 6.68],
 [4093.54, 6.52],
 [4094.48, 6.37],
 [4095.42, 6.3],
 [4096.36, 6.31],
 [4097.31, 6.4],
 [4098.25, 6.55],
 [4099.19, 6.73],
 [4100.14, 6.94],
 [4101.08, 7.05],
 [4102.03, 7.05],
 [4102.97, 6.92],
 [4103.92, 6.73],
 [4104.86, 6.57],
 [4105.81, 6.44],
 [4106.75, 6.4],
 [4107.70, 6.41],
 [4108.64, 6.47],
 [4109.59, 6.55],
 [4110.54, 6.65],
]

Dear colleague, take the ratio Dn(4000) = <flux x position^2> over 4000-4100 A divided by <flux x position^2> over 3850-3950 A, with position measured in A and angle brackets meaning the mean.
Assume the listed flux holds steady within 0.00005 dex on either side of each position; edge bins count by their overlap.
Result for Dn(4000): 1.30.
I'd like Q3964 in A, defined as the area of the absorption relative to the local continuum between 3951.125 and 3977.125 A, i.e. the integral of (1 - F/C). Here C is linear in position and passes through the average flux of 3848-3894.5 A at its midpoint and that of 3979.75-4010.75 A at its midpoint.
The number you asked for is 5.4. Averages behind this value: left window 6.45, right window 6.86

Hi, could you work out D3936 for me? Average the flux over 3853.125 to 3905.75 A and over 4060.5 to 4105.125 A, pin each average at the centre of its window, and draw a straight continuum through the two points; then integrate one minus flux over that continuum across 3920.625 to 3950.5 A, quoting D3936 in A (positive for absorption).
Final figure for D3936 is 7.3 A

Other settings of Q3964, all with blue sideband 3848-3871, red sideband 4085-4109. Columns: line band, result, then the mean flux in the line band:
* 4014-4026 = -0.74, 7.34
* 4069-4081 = -0.70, 7.17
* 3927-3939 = 5.30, 3.99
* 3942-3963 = 4.34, 5.62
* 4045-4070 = -0.92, 7.07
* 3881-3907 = 6.85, 5.32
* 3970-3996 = 3.47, 6.07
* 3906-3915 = 1.48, 6.01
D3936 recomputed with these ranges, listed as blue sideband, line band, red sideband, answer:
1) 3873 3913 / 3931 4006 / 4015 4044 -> 7.6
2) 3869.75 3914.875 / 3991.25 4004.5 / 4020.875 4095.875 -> -0.9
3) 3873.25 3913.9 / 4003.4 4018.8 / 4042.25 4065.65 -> -1.8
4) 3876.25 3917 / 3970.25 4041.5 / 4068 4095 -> -3.7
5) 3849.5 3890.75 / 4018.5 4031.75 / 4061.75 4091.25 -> 0.0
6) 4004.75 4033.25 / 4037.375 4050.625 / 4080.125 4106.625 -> -0.2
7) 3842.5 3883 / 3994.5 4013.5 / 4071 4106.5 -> -1.1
